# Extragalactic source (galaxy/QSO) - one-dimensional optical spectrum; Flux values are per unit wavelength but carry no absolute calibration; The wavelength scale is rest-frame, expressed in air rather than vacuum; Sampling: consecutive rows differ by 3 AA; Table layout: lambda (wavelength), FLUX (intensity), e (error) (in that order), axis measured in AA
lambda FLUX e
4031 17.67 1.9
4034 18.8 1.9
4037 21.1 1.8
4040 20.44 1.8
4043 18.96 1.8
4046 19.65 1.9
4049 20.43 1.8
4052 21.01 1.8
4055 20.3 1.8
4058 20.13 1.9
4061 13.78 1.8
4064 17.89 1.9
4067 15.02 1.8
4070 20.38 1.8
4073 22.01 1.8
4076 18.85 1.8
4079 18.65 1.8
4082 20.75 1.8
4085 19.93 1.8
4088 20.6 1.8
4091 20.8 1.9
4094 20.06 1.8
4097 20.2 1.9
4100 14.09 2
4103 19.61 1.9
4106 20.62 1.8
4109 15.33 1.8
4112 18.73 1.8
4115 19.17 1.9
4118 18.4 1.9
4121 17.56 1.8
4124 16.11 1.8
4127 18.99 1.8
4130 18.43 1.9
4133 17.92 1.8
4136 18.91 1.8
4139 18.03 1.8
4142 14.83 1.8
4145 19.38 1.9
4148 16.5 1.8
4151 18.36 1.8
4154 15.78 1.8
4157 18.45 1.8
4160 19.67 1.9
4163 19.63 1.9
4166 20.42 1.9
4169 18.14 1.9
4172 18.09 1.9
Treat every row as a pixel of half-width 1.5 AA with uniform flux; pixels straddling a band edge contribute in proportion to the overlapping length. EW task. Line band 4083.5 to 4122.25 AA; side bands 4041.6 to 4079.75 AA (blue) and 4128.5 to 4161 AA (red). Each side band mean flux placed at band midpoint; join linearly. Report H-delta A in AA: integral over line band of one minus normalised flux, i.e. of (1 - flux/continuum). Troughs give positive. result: -0.9 AA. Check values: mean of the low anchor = 19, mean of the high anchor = 17.8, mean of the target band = 18.9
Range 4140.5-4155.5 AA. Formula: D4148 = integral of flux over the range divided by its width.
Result 17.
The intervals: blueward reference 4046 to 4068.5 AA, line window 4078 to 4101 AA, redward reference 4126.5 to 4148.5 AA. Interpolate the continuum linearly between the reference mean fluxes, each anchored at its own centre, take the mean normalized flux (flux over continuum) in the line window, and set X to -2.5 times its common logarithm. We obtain -0.07 mag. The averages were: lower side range 18.5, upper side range 17.9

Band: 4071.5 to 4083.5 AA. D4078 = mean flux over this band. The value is 20.1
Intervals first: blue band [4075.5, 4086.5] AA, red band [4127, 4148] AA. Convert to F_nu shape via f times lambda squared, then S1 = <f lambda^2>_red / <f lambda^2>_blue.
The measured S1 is 0.9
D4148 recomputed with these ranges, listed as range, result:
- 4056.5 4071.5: 17.4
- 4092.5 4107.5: 18.9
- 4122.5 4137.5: 18.1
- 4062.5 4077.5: 18.8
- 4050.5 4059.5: 20.5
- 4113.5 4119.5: 18.8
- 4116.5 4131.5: 17.9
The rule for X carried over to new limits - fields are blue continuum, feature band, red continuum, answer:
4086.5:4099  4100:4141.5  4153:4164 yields 0.08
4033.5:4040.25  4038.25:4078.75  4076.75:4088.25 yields 0.05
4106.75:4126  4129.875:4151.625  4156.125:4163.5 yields 0.05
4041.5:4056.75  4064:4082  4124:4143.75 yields 0.02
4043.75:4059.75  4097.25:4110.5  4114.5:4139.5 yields 0.06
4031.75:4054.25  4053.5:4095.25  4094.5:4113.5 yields -0.01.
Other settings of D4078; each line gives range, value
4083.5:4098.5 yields 20.3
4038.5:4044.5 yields 19.7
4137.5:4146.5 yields 17.4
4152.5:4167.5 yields 18.8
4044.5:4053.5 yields 20.4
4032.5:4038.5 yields 20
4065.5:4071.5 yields 17.7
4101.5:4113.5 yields 18.6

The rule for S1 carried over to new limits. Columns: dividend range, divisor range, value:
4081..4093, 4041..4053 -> 1.05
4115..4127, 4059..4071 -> 1.09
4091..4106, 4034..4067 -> 1.01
